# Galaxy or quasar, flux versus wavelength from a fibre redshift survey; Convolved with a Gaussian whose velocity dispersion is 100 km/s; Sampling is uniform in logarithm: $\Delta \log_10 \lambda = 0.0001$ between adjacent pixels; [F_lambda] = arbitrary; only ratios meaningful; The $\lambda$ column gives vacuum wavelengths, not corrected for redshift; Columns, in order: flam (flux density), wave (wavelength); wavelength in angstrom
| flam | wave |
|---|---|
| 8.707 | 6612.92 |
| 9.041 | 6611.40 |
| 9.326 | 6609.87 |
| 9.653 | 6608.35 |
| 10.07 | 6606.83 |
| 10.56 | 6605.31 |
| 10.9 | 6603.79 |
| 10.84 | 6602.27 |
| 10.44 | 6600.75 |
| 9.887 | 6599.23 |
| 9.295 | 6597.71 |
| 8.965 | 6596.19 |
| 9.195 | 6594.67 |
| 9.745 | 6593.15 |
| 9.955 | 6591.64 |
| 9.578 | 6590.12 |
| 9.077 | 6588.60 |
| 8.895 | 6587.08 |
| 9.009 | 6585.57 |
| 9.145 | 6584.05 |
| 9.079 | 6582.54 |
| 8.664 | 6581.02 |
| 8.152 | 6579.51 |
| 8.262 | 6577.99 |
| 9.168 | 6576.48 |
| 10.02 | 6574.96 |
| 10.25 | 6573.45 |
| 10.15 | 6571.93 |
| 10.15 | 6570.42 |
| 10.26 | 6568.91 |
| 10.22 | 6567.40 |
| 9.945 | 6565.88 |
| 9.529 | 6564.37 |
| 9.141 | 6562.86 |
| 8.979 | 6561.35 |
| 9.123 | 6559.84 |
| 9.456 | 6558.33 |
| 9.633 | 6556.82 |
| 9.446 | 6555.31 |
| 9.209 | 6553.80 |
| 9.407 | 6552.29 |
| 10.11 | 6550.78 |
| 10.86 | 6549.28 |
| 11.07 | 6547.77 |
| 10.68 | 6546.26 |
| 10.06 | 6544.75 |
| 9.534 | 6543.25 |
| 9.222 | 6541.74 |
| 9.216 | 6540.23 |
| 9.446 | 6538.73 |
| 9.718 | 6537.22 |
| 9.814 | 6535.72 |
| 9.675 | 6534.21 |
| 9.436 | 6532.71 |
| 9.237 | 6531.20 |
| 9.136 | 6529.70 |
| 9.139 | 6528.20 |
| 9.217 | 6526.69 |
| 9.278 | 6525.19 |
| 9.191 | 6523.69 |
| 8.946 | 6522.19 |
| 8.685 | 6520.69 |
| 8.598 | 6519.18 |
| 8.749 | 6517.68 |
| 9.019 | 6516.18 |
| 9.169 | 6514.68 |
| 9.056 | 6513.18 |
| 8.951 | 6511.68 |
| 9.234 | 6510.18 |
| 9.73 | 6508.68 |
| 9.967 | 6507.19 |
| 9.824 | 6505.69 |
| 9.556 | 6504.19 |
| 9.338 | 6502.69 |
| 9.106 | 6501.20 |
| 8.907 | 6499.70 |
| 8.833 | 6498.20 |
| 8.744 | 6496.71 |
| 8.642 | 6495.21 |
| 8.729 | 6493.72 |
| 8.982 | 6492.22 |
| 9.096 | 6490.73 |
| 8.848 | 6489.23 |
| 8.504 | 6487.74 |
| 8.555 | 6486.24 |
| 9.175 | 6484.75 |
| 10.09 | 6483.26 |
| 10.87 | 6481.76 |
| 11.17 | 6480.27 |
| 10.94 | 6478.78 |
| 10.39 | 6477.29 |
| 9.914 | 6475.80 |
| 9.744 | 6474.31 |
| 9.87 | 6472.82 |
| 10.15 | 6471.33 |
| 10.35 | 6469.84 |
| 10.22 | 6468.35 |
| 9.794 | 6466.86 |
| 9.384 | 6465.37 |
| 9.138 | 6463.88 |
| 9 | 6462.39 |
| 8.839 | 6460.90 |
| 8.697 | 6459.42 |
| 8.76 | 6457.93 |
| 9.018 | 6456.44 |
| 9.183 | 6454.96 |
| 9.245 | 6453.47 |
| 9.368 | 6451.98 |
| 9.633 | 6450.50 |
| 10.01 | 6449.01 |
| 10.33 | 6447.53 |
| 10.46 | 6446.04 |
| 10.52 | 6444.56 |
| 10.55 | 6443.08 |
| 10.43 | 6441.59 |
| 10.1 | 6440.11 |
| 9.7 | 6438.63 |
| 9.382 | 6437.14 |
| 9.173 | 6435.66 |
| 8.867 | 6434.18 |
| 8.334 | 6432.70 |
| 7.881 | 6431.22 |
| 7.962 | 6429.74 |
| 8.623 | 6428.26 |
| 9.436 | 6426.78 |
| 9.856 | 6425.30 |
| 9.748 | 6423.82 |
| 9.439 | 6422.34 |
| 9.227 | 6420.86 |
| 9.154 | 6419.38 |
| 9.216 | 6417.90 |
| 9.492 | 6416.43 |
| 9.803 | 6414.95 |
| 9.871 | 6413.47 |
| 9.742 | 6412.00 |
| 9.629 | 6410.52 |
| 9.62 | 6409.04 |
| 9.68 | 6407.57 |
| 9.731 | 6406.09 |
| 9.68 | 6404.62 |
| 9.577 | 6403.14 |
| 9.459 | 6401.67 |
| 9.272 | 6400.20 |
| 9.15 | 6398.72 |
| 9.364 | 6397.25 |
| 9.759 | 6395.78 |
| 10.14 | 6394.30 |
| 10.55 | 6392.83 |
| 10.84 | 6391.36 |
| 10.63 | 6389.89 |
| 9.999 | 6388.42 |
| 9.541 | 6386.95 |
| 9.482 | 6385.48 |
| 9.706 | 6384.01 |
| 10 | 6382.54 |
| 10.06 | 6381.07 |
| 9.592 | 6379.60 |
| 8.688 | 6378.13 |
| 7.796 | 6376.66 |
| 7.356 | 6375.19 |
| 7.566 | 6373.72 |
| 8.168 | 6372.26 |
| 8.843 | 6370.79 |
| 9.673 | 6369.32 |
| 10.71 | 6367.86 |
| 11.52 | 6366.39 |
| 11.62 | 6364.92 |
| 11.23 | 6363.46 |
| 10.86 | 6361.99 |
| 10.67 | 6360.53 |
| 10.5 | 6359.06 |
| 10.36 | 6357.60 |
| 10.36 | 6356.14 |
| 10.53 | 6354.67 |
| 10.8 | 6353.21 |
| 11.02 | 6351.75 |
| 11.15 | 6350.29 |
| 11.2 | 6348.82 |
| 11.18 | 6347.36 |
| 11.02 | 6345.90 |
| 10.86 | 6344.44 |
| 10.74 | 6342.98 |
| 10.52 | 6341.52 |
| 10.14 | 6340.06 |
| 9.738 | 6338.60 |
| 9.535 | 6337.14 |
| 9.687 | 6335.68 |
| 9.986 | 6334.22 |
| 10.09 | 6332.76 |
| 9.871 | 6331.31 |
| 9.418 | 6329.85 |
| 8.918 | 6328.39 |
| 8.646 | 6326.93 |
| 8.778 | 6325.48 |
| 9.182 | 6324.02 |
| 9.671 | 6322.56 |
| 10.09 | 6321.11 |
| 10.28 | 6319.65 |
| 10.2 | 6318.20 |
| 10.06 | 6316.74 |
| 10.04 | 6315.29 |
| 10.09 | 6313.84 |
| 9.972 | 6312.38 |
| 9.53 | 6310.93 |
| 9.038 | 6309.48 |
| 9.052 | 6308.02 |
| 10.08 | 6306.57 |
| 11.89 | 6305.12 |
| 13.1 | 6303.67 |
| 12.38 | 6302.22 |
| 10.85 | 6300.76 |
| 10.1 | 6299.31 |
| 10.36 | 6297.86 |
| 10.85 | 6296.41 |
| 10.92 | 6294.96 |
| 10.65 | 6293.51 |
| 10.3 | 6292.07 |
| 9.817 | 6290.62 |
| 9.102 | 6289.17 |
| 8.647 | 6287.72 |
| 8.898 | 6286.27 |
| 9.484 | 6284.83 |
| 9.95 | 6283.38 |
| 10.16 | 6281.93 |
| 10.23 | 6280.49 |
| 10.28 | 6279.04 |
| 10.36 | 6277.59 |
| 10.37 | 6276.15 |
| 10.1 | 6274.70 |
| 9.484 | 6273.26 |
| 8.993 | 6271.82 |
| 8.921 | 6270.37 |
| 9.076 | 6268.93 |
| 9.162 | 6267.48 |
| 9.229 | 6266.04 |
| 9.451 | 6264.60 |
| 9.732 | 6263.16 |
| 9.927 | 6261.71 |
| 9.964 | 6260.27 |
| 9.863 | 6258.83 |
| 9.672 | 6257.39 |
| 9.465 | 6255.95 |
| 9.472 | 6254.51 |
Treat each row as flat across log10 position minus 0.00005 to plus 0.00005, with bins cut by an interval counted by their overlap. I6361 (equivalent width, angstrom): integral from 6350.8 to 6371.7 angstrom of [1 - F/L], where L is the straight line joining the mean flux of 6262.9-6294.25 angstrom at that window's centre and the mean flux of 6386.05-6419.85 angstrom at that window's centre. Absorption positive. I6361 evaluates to -1.9 angstrom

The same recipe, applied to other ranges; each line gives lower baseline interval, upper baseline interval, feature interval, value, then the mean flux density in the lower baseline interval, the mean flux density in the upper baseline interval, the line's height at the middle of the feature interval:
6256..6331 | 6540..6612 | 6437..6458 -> -0.1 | 9.9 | 9.64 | 9.76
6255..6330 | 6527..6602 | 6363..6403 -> 0.6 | 9.9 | 9.55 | 9.79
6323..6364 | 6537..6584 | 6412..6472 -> 3.0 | 10.2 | 9.61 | 9.95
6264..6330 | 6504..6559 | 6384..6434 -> 1.1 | 9.92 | 9.48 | 9.71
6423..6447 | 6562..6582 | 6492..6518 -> 0.9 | 9.45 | 9.52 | 9.48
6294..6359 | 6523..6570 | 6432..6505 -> 2.5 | 10.3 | 9.63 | 9.86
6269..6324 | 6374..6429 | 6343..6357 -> -1.6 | 10.1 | 9.52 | 9.8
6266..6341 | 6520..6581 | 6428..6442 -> 1.0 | 9.93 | 9.55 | 9.72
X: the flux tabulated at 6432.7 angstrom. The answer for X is 8.334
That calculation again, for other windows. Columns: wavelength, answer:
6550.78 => 10.11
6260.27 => 9.964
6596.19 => 8.965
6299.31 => 10.1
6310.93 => 9.53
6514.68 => 9.169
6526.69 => 9.217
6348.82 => 11.2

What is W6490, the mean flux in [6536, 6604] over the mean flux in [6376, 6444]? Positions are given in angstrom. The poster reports 1.01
